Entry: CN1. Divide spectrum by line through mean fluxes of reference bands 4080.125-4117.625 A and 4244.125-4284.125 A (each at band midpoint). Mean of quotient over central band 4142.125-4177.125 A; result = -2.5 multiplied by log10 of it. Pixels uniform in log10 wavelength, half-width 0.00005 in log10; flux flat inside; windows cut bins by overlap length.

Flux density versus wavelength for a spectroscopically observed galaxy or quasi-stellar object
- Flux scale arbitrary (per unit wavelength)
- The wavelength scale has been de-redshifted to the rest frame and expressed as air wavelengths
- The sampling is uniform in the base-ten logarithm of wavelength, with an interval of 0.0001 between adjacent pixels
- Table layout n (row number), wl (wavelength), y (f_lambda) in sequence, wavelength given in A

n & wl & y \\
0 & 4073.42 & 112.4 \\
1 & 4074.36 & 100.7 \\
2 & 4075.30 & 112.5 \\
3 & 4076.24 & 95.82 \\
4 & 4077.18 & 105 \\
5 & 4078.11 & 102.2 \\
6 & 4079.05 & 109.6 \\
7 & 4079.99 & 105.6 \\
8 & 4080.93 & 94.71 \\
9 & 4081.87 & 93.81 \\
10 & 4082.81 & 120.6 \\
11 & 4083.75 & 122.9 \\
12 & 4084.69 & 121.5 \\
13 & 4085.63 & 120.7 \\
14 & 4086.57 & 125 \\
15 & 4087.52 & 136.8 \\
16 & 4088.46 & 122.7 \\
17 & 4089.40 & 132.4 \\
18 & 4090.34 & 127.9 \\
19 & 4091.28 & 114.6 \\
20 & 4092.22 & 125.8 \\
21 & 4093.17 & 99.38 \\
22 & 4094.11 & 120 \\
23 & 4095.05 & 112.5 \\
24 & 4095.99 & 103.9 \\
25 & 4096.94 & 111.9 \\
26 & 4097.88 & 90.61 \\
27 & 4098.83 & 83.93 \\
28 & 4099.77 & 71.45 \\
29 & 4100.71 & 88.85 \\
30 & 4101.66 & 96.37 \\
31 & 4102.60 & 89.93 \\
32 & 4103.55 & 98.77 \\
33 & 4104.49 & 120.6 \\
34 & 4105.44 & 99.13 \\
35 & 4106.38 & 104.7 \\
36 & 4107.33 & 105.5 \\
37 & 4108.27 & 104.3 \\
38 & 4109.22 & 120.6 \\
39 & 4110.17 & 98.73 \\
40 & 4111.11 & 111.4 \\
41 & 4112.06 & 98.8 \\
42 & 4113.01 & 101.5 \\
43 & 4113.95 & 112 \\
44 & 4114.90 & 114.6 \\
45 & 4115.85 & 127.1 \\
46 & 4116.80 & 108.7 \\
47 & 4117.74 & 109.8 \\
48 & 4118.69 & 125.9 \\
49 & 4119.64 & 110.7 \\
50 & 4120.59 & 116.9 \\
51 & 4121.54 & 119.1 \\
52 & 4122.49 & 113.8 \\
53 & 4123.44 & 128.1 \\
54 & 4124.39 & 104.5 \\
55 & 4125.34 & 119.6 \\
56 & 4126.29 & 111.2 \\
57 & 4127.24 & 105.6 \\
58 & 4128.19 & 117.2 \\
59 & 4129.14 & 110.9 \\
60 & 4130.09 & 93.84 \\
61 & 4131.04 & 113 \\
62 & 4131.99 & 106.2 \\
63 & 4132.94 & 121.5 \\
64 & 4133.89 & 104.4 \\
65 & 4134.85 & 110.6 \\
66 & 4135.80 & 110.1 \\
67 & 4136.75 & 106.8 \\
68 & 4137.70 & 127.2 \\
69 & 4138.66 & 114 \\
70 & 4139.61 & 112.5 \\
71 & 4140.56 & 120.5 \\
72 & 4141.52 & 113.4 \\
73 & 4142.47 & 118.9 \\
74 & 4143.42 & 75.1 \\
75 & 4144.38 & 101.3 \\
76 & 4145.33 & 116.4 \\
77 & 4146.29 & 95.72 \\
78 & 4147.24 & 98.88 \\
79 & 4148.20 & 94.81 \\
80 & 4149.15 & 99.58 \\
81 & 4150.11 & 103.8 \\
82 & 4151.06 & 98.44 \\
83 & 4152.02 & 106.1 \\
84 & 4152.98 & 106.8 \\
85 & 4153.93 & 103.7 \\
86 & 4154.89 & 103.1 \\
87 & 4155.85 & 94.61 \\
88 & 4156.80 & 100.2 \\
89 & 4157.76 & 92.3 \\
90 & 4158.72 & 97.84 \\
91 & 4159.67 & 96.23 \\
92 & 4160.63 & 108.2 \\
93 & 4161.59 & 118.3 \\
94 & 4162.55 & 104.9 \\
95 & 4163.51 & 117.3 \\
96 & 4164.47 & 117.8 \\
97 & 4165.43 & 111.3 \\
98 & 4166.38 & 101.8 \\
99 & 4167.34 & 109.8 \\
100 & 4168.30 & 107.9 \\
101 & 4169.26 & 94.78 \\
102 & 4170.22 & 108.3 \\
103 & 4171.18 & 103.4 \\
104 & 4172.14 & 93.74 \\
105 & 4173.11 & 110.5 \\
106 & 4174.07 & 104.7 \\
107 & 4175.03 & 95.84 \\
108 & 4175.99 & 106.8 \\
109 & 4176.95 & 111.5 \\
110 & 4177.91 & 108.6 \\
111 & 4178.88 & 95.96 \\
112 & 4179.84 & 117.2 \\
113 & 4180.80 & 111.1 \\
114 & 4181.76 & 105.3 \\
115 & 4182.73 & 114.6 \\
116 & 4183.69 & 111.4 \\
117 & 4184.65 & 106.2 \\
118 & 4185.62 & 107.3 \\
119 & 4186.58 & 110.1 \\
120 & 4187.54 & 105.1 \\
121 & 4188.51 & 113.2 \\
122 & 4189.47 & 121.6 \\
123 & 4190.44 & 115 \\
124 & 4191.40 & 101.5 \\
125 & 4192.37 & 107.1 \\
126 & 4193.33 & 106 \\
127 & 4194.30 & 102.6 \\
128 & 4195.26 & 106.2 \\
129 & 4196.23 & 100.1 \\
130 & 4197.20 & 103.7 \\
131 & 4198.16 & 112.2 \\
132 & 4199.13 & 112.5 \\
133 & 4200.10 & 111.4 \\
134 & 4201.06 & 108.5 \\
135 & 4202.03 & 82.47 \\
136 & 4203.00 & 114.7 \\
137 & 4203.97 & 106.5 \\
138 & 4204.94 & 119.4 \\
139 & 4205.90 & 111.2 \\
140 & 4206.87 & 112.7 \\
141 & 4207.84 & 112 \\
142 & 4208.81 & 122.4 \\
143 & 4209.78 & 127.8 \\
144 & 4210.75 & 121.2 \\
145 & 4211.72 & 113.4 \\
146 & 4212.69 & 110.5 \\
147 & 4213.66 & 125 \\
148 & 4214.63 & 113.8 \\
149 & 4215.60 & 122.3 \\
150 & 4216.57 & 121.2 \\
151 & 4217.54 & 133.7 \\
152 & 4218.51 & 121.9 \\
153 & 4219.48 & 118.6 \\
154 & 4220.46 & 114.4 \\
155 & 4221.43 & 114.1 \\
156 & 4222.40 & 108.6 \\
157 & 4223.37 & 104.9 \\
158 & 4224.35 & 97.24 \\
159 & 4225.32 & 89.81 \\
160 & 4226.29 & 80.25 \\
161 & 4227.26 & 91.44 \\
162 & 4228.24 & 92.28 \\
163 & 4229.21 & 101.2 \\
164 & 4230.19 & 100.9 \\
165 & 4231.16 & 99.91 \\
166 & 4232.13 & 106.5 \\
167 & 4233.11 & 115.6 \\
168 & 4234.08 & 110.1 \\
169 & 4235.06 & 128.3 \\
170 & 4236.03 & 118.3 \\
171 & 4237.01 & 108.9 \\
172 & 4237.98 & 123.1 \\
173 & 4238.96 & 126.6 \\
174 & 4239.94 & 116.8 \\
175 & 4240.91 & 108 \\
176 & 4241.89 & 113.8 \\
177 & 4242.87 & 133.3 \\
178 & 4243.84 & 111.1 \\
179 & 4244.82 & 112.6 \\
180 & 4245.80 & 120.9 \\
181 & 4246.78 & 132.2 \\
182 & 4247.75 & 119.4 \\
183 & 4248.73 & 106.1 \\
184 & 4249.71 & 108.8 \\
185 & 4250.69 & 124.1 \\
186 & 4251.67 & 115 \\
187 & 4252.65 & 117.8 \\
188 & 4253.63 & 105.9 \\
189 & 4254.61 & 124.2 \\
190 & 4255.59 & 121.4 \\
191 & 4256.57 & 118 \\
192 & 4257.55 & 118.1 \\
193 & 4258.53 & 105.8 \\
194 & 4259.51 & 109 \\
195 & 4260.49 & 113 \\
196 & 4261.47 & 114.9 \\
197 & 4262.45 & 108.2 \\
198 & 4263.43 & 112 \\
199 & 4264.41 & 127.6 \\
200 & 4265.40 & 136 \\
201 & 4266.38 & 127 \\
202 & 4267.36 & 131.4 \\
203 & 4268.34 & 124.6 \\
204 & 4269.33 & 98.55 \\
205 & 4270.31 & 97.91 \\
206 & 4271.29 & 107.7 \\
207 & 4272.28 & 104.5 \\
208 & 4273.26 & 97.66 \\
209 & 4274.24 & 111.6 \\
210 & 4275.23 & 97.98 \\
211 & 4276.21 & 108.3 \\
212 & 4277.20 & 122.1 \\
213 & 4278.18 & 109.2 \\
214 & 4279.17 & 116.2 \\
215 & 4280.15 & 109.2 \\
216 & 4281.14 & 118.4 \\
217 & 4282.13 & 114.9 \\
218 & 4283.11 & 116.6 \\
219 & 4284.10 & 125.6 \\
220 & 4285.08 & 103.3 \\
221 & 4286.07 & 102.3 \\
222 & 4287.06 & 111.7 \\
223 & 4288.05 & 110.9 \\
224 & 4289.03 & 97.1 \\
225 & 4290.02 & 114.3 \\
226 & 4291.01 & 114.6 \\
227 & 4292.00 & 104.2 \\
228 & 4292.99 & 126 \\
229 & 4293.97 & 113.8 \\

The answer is 0.078 mag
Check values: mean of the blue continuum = 109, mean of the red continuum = 115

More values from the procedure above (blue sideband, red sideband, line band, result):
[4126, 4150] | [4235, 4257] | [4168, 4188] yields 0.054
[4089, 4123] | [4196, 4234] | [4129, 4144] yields -0.013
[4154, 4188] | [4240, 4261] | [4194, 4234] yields 0.019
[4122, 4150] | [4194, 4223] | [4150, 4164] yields 0.070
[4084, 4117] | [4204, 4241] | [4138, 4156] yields 0.060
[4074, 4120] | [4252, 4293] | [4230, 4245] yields -0.026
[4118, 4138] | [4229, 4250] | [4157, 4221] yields 0.041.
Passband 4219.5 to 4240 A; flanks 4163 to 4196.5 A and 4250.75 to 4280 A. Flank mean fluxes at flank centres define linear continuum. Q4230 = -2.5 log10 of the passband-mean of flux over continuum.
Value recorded 0.04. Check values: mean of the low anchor 108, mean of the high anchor 114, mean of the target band 107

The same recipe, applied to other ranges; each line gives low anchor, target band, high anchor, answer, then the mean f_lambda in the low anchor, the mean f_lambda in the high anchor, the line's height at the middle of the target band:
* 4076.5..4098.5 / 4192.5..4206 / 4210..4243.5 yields 0.054 mag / 114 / 112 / 112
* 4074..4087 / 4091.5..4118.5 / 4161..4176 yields 0.037 mag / 109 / 107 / 109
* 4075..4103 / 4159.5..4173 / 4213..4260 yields 0.040 mag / 109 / 113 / 111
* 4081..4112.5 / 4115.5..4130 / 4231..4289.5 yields -0.048 mag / 109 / 114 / 110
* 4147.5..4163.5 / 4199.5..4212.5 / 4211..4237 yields -0.046 mag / 102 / 110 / 108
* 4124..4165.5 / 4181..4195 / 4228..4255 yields 0.012 mag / 107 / 115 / 110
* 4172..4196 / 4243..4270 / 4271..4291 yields -0.075 mag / 108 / 110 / 109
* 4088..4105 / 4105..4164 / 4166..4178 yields -0.030 mag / 106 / 104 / 105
